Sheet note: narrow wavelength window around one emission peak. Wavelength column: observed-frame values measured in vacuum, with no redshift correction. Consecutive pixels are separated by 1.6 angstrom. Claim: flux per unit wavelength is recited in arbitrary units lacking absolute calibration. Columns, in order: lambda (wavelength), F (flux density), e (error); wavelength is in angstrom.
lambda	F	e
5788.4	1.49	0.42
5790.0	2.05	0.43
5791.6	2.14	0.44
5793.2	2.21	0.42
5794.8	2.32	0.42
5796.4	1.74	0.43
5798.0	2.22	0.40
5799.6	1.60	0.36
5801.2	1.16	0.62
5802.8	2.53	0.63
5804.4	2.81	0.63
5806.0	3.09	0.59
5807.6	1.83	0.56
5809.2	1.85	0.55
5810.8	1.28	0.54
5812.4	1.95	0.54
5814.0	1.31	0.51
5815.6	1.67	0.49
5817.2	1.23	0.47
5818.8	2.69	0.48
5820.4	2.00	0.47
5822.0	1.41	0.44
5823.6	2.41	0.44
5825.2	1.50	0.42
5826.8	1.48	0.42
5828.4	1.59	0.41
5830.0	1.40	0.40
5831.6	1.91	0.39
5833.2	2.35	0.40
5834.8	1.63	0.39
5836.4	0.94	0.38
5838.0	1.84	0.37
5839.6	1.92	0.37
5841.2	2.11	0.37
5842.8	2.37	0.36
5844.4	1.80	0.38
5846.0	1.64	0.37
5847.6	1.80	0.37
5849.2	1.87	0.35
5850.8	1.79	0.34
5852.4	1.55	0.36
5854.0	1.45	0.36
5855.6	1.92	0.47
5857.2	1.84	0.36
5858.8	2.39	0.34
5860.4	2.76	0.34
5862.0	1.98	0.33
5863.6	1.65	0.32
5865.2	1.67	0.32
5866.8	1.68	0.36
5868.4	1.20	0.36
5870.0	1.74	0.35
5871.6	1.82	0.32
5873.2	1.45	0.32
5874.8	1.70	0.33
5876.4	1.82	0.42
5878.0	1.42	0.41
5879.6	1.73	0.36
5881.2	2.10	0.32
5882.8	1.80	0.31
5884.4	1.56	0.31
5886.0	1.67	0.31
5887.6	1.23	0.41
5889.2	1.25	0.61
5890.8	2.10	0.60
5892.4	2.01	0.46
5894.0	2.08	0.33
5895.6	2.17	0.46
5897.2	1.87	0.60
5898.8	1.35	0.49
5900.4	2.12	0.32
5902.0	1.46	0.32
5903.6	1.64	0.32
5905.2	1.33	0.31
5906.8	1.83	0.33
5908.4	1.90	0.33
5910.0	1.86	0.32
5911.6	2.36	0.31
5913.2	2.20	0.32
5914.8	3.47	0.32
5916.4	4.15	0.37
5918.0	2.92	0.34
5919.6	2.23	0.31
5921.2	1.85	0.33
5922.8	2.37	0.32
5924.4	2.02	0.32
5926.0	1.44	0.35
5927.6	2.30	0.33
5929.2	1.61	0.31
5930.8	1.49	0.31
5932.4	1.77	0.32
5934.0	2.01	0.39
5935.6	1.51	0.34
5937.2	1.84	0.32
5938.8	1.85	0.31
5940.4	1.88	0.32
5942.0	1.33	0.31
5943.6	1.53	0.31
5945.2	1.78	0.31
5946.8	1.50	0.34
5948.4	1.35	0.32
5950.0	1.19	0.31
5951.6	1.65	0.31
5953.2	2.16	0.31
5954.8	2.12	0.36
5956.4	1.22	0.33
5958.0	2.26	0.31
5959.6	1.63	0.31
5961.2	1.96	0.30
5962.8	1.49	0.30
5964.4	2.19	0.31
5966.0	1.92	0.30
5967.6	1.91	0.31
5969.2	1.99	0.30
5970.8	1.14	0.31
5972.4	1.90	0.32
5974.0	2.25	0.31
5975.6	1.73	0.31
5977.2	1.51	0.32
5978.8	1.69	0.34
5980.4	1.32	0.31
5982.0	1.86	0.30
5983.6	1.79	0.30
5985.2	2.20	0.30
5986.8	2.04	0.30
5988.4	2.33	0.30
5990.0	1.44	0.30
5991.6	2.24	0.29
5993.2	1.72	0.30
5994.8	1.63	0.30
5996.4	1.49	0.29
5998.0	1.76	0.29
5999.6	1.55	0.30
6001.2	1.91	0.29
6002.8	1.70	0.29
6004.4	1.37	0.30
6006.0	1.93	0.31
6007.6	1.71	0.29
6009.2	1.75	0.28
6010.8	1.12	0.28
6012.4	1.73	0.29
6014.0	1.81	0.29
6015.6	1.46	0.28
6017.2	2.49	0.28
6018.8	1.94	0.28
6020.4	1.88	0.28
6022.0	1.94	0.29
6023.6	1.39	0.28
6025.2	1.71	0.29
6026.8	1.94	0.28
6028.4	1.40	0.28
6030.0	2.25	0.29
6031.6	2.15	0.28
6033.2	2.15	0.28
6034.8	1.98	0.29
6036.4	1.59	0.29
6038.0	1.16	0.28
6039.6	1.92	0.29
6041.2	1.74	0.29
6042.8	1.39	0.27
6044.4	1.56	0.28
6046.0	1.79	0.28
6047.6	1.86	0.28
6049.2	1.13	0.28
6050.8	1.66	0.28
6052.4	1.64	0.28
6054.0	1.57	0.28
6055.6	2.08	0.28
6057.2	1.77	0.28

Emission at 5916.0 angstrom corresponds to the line [O III] 5007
